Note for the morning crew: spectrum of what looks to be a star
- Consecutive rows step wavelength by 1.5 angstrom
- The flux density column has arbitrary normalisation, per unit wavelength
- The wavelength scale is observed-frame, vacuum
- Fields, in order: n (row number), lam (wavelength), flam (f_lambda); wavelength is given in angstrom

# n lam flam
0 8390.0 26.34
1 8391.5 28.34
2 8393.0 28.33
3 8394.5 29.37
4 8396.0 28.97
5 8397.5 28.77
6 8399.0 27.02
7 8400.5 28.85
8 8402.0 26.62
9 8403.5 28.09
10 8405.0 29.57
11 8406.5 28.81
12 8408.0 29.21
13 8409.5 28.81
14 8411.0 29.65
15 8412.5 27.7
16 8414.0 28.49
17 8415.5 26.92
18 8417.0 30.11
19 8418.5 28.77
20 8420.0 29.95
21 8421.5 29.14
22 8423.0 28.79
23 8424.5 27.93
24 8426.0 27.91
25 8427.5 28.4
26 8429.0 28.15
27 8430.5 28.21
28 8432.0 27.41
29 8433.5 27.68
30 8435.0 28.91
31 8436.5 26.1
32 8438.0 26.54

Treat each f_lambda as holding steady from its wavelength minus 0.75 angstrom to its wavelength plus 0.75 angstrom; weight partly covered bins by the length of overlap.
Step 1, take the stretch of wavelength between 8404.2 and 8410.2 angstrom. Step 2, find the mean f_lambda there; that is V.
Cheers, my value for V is 29.1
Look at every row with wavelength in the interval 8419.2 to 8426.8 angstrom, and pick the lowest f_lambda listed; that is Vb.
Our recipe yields 27.91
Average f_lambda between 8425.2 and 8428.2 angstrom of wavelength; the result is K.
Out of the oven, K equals 28.1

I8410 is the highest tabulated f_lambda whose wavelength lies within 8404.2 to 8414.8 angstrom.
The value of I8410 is 29.65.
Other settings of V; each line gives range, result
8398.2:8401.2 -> 27.9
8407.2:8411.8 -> 29.2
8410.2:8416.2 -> 28.2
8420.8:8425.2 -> 28.6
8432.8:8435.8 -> 28.3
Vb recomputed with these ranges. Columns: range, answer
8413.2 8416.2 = 26.92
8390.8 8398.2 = 28.33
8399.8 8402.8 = 26.62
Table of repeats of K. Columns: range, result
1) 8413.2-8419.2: 28.6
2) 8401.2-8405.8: 28.1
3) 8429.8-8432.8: 27.8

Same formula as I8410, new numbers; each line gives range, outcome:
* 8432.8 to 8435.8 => 28.91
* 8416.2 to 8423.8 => 30.11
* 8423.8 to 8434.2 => 28.4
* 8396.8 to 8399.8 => 28.77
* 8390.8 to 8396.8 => 29.37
